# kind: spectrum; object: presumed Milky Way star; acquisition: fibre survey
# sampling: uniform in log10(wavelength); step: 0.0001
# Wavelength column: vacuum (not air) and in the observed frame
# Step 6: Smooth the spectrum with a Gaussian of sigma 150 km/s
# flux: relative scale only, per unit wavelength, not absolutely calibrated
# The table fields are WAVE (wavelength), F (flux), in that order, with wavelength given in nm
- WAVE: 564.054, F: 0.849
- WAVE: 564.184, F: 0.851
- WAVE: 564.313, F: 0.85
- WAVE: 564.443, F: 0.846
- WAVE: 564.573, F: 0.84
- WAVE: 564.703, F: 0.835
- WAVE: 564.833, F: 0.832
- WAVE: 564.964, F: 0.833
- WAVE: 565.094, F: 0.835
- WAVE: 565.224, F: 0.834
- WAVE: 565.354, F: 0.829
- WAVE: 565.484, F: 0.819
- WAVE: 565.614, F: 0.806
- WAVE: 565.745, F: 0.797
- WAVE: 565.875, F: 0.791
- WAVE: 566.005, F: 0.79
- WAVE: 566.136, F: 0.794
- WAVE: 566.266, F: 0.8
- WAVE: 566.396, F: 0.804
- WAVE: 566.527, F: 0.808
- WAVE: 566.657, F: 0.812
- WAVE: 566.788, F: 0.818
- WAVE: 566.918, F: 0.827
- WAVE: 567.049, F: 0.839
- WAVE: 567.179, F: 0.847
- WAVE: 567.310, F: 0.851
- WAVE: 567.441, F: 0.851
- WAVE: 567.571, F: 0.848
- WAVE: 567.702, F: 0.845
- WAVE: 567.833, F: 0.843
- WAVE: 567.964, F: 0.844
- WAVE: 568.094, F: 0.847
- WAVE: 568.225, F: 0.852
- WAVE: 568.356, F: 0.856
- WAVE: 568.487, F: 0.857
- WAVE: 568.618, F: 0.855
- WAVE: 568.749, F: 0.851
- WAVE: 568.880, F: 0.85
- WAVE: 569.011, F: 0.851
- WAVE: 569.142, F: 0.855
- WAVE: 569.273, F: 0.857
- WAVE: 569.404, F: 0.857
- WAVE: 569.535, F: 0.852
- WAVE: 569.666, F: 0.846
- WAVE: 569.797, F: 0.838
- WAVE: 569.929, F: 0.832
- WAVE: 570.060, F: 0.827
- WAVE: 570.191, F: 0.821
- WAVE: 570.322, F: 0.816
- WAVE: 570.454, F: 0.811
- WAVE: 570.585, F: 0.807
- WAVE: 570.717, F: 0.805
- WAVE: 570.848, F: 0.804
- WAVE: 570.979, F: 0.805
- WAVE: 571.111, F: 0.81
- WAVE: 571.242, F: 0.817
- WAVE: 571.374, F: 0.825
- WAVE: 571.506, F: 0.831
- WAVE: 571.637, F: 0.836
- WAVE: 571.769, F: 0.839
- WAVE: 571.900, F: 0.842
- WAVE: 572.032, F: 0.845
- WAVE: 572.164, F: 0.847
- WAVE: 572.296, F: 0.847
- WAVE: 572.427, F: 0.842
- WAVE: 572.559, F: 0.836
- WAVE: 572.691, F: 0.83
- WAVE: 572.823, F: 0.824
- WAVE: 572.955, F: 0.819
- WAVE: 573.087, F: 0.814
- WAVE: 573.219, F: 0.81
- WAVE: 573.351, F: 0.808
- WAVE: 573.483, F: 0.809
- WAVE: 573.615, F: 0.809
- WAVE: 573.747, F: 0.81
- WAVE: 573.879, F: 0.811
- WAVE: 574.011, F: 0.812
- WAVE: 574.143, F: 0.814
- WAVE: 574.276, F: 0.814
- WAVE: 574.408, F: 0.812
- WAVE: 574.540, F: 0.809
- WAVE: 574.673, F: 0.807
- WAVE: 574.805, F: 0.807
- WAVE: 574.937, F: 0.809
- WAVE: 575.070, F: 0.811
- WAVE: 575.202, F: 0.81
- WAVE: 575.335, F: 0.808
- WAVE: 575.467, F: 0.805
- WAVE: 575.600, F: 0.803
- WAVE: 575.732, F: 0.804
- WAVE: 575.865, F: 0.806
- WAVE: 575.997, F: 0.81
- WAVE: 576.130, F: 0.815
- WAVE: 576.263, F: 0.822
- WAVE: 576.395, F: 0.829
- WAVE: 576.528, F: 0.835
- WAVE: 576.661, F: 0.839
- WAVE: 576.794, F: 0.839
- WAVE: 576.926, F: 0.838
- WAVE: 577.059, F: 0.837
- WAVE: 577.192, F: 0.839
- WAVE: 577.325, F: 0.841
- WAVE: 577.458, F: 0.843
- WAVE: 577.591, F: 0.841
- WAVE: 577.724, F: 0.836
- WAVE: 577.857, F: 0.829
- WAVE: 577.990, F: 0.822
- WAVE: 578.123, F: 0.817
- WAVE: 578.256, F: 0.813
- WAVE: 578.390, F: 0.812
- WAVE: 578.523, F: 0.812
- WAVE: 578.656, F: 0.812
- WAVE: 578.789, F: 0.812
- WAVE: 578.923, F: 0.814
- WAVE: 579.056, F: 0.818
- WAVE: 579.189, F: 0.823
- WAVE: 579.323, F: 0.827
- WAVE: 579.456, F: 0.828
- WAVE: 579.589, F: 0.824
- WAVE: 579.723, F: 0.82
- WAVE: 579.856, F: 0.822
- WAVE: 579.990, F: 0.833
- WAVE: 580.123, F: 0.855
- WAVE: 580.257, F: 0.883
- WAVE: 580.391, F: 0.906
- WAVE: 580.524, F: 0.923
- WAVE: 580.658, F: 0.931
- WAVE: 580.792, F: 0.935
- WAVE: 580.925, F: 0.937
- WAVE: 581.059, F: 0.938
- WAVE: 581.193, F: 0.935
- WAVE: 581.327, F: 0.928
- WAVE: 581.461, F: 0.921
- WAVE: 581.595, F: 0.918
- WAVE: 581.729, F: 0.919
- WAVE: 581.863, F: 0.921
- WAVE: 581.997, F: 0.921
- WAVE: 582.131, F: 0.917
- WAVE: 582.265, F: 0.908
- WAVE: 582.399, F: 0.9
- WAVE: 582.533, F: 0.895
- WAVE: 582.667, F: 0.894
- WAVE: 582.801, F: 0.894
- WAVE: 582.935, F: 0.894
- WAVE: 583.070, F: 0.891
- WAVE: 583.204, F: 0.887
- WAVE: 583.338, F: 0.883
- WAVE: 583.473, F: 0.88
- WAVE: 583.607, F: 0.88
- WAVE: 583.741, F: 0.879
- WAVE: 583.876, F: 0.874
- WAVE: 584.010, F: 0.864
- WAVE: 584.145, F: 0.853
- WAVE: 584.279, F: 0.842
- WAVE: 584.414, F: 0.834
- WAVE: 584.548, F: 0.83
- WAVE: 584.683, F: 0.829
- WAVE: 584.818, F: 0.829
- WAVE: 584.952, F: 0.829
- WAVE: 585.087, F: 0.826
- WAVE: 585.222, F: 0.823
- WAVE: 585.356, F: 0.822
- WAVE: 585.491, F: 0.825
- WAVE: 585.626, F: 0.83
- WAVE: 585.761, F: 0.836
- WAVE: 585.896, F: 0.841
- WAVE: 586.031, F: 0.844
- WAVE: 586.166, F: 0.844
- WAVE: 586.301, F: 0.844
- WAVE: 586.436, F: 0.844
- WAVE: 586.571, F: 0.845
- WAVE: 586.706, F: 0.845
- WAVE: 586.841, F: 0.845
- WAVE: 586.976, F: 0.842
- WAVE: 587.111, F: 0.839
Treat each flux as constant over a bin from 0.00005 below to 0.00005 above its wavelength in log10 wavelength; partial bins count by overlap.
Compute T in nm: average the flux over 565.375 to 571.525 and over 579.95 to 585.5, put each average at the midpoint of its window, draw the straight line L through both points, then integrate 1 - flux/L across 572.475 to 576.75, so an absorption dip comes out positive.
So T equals 0.19 nm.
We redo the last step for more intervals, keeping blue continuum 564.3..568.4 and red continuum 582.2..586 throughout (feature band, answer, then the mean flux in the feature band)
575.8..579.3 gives 0.094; 0.825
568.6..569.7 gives -0.026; 0.853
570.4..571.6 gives 0.033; 0.814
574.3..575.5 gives 0.049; 0.809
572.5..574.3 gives 0.054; 0.815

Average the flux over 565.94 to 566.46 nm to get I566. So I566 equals 0.797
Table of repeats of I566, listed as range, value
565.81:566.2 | 0.791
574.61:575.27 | 0.809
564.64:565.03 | 0.832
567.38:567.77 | 0.848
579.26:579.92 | 0.825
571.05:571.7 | 0.824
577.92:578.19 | 0.821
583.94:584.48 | 0.848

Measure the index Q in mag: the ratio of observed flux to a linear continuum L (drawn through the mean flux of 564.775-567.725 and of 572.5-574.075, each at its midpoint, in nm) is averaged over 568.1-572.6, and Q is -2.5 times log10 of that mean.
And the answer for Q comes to -0.02 mag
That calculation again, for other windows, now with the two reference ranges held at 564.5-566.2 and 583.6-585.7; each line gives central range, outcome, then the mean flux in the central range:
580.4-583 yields -0.10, 0.917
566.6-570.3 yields -0.03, 0.844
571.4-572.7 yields -0.02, 0.84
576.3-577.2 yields -0.01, 0.836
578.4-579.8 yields 0.02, 0.819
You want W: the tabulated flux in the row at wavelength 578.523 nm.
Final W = 0.812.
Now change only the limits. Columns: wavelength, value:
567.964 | 0.844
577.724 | 0.836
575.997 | 0.81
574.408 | 0.812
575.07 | 0.811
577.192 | 0.839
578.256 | 0.813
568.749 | 0.851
